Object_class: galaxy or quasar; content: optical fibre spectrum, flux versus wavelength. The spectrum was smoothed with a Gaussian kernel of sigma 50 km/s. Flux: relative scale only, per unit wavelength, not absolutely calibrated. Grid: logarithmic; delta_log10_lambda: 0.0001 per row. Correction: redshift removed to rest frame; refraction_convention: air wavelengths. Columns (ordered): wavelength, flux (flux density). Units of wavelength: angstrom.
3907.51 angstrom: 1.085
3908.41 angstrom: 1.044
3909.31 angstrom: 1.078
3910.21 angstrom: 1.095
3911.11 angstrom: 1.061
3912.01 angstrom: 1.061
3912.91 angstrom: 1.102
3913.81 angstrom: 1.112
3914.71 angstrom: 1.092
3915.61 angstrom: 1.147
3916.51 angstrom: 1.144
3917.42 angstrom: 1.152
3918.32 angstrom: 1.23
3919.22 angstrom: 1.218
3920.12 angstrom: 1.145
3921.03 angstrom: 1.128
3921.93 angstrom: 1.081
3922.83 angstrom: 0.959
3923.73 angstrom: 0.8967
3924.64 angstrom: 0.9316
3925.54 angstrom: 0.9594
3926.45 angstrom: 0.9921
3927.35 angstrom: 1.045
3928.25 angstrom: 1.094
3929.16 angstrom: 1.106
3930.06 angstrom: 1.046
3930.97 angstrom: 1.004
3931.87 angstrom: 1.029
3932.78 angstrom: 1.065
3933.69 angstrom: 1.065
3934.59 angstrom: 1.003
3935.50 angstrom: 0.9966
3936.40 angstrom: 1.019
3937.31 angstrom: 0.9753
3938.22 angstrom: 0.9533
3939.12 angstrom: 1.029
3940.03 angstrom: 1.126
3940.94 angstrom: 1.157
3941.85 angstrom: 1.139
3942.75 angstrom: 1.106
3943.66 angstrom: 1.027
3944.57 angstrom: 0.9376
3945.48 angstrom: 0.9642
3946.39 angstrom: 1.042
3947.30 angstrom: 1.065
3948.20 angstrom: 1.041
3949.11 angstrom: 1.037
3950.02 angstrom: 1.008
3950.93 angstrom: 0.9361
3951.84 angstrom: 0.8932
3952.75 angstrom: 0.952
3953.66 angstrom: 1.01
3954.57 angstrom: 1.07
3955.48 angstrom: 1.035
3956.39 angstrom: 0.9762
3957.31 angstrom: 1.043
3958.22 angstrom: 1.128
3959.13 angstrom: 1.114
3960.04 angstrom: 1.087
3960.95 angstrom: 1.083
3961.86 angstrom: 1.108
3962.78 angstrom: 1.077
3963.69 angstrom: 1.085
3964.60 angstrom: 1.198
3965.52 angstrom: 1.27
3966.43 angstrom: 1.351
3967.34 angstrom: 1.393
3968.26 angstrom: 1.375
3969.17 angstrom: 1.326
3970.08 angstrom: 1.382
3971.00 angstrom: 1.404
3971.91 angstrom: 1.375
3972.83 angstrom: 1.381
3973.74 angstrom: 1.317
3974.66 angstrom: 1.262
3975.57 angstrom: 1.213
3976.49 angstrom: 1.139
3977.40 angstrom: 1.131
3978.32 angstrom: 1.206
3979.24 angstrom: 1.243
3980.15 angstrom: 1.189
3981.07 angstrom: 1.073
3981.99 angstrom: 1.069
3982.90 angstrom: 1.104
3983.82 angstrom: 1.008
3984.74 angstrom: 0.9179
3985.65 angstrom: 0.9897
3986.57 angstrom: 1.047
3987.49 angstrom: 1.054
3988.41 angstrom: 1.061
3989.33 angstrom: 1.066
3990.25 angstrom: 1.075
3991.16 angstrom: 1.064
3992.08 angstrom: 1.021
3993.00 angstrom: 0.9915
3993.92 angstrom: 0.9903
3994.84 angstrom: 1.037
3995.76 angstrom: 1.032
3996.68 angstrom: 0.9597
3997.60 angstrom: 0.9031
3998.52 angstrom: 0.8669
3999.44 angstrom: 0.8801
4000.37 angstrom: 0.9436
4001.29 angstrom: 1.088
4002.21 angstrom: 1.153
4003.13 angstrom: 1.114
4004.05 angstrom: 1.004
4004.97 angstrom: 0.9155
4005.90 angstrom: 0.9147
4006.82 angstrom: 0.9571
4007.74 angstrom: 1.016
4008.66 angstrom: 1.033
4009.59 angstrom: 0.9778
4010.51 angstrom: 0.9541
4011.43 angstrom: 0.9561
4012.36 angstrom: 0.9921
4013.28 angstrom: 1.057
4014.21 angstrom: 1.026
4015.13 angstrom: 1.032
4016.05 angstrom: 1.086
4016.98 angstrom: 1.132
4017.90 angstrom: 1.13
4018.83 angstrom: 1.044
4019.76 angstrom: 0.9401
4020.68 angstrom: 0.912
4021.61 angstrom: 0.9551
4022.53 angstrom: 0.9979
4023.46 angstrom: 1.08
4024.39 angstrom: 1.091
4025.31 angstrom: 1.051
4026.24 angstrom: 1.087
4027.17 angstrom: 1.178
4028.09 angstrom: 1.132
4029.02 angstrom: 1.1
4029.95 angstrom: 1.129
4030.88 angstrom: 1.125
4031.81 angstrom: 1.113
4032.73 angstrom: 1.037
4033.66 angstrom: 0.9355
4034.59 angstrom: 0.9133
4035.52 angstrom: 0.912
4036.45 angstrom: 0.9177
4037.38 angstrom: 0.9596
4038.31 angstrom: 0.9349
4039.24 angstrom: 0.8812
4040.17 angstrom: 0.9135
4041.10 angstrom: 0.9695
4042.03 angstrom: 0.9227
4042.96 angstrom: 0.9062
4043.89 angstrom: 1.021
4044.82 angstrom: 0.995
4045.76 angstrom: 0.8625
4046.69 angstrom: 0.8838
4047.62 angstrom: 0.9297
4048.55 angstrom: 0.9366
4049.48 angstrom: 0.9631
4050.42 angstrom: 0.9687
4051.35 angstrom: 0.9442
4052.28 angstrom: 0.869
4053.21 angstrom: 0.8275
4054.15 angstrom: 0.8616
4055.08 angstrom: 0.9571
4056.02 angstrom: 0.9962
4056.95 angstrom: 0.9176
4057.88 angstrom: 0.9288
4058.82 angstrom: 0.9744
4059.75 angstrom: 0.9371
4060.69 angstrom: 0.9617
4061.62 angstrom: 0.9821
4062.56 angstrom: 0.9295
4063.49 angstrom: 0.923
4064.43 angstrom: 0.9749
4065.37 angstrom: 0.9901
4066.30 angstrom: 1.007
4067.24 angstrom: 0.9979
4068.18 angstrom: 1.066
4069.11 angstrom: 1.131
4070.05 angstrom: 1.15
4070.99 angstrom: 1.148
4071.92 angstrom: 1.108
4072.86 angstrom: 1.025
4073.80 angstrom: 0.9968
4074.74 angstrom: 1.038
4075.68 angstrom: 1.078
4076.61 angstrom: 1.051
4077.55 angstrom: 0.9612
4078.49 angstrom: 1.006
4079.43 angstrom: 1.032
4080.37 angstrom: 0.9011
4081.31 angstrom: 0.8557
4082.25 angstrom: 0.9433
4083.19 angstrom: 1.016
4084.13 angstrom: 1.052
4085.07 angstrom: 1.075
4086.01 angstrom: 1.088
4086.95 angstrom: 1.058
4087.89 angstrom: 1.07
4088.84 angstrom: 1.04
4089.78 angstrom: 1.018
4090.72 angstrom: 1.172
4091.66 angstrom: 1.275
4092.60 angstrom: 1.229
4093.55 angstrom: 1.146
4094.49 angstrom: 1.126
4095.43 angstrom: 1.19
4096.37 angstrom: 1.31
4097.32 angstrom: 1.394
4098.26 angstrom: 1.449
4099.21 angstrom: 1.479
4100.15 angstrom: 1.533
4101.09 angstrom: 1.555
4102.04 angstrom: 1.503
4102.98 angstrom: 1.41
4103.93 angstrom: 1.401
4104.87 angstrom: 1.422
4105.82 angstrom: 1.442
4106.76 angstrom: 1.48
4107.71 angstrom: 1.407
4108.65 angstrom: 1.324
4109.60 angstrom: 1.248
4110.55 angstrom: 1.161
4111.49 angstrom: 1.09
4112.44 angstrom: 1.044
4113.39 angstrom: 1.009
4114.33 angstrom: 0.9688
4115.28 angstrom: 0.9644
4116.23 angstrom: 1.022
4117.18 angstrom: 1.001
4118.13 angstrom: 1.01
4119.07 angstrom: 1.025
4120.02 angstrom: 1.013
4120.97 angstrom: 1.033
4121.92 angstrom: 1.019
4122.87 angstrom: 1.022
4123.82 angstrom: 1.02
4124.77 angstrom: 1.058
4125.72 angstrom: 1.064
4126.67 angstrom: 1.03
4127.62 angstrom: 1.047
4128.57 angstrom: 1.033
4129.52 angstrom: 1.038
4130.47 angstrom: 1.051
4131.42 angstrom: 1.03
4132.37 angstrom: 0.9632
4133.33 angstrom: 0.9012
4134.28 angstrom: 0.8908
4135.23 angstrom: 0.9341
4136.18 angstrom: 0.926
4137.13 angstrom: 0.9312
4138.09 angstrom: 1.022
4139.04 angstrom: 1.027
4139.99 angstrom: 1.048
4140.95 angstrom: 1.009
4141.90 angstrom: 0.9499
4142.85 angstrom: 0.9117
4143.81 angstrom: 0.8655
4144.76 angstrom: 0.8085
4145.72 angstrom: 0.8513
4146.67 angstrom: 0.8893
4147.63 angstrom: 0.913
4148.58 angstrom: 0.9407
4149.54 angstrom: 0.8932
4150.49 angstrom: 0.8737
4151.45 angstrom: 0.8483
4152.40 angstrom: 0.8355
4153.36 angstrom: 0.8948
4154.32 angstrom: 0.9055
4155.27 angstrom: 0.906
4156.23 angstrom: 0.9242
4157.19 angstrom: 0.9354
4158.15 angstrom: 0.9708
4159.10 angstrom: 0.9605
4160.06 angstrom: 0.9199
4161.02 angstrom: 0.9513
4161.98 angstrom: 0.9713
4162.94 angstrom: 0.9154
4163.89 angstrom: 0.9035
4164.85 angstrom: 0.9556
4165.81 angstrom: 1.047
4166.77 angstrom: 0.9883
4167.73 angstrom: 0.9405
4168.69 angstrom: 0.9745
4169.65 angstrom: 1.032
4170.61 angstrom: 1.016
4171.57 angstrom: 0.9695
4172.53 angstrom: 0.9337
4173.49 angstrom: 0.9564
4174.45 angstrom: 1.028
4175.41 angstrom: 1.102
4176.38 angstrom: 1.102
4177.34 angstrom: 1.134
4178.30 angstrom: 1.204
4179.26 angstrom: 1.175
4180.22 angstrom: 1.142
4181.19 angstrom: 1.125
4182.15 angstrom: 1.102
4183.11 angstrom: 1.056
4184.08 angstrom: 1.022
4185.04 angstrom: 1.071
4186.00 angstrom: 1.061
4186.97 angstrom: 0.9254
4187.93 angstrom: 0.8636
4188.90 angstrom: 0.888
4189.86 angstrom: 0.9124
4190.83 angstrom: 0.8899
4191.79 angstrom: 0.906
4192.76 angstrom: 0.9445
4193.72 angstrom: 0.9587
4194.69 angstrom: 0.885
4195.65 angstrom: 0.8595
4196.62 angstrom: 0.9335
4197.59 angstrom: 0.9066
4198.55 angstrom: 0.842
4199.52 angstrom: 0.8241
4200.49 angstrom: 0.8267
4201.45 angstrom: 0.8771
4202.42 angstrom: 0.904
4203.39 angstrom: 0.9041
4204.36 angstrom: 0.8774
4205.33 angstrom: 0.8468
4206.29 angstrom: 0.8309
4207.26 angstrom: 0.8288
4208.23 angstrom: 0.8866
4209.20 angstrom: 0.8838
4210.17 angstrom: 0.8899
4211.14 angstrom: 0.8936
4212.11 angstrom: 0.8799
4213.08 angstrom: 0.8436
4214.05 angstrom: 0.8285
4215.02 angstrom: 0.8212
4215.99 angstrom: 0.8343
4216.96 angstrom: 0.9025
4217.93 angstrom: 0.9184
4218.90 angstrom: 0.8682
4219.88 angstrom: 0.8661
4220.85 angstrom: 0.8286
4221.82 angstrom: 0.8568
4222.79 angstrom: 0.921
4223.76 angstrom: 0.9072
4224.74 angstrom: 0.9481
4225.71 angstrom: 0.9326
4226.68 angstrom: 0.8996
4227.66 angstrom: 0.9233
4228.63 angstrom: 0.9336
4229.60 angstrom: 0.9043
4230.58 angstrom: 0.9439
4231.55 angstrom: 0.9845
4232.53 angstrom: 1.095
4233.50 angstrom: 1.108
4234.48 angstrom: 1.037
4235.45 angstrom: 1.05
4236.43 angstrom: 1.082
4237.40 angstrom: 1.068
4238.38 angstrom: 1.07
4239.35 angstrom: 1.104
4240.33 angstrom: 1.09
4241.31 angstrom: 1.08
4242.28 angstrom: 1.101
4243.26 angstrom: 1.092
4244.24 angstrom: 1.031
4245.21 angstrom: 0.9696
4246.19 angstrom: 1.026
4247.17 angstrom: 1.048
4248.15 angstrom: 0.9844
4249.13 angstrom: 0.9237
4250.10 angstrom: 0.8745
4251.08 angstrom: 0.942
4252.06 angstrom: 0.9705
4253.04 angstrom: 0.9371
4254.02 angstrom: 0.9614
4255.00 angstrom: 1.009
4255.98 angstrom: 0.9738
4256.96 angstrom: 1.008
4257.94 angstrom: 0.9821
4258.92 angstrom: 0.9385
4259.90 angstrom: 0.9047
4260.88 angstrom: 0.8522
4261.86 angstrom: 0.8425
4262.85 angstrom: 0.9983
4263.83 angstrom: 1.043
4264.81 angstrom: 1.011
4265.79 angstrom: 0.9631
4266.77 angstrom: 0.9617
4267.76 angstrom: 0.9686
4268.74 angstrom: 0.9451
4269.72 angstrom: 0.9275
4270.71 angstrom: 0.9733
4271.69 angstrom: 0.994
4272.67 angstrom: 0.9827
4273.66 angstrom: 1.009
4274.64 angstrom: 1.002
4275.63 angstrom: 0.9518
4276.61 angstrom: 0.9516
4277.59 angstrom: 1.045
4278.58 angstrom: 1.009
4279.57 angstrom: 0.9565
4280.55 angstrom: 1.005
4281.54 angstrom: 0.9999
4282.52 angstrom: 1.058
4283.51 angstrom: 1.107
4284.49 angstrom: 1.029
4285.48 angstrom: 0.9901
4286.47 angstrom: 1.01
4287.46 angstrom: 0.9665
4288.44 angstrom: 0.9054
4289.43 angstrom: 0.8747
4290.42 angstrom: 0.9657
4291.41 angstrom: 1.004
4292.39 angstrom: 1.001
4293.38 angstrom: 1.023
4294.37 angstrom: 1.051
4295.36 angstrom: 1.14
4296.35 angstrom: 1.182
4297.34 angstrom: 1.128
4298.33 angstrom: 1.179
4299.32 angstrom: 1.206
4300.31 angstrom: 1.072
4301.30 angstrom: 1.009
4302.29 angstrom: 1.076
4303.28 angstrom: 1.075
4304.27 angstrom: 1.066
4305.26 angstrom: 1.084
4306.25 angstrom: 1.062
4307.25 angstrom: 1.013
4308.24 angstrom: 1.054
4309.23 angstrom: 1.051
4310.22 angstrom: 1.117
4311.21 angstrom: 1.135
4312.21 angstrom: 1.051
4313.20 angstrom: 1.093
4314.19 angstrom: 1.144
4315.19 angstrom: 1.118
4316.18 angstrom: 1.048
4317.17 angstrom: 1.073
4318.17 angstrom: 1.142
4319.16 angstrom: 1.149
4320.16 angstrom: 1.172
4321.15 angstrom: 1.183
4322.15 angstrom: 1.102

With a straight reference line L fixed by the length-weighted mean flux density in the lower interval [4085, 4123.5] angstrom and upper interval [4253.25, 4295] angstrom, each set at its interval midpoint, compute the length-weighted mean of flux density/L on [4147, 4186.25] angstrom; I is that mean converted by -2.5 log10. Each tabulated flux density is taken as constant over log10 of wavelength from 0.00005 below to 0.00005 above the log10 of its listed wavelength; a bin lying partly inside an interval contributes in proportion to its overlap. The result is 0.13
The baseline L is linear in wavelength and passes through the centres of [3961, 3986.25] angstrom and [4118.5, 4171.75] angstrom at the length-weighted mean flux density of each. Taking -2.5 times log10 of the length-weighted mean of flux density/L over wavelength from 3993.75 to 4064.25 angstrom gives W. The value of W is 0.145 mag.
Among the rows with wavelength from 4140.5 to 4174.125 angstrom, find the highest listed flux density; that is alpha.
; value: 1.047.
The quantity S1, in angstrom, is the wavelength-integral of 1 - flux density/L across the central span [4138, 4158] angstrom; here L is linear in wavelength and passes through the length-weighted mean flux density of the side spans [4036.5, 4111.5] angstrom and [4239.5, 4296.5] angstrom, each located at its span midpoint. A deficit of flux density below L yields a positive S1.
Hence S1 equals 2.5 angstrom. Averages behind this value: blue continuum 1.08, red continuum 0.992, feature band 0.915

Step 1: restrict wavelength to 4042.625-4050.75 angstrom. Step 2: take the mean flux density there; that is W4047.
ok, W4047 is 0.94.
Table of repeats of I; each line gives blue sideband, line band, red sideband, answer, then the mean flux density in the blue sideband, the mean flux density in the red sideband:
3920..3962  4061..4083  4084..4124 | 0.15 mag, 1.03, 1.2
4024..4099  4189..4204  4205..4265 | 0.09 mag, 1.03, 0.952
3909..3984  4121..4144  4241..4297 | 0.05 mag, 1.11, 0.991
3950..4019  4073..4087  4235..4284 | 0.05 mag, 1.09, 0.995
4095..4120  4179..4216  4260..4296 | 0.21 mag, 1.26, 0.987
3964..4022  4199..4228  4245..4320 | 0.18 mag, 1.09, 1.02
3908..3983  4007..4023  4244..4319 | 0.08 mag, 1.11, 1.02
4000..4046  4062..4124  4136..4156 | -0.18 mag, 1.01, 0.917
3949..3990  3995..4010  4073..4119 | 0.16 mag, 1.14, 1.17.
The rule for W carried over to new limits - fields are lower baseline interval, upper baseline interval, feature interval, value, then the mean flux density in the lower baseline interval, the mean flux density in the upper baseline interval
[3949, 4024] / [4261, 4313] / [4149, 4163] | 0.15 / 1.08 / 1.02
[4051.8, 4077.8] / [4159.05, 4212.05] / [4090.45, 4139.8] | -0.17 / 0.993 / 0.958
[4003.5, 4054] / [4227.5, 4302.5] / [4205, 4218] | 0.16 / 0.99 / 1.01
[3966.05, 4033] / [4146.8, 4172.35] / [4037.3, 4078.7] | 0.06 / 1.09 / 0.937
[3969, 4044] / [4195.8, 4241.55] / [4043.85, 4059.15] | 0.11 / 1.05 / 0.924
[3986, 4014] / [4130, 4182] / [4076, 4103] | -0.18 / 1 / 0.969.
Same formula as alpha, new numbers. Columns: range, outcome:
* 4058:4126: 1.555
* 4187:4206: 0.9587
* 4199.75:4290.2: 1.108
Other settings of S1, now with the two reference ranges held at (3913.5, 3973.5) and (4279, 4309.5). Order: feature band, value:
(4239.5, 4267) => 1.7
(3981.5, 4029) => 2.8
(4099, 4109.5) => -3.6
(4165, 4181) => 0.2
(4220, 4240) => 1.4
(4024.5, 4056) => 3.1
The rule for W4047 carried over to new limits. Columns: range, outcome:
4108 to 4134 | 1.05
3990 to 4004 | 1.01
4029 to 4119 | 1.07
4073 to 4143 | 1.11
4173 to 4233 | 0.937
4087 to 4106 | 1.3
